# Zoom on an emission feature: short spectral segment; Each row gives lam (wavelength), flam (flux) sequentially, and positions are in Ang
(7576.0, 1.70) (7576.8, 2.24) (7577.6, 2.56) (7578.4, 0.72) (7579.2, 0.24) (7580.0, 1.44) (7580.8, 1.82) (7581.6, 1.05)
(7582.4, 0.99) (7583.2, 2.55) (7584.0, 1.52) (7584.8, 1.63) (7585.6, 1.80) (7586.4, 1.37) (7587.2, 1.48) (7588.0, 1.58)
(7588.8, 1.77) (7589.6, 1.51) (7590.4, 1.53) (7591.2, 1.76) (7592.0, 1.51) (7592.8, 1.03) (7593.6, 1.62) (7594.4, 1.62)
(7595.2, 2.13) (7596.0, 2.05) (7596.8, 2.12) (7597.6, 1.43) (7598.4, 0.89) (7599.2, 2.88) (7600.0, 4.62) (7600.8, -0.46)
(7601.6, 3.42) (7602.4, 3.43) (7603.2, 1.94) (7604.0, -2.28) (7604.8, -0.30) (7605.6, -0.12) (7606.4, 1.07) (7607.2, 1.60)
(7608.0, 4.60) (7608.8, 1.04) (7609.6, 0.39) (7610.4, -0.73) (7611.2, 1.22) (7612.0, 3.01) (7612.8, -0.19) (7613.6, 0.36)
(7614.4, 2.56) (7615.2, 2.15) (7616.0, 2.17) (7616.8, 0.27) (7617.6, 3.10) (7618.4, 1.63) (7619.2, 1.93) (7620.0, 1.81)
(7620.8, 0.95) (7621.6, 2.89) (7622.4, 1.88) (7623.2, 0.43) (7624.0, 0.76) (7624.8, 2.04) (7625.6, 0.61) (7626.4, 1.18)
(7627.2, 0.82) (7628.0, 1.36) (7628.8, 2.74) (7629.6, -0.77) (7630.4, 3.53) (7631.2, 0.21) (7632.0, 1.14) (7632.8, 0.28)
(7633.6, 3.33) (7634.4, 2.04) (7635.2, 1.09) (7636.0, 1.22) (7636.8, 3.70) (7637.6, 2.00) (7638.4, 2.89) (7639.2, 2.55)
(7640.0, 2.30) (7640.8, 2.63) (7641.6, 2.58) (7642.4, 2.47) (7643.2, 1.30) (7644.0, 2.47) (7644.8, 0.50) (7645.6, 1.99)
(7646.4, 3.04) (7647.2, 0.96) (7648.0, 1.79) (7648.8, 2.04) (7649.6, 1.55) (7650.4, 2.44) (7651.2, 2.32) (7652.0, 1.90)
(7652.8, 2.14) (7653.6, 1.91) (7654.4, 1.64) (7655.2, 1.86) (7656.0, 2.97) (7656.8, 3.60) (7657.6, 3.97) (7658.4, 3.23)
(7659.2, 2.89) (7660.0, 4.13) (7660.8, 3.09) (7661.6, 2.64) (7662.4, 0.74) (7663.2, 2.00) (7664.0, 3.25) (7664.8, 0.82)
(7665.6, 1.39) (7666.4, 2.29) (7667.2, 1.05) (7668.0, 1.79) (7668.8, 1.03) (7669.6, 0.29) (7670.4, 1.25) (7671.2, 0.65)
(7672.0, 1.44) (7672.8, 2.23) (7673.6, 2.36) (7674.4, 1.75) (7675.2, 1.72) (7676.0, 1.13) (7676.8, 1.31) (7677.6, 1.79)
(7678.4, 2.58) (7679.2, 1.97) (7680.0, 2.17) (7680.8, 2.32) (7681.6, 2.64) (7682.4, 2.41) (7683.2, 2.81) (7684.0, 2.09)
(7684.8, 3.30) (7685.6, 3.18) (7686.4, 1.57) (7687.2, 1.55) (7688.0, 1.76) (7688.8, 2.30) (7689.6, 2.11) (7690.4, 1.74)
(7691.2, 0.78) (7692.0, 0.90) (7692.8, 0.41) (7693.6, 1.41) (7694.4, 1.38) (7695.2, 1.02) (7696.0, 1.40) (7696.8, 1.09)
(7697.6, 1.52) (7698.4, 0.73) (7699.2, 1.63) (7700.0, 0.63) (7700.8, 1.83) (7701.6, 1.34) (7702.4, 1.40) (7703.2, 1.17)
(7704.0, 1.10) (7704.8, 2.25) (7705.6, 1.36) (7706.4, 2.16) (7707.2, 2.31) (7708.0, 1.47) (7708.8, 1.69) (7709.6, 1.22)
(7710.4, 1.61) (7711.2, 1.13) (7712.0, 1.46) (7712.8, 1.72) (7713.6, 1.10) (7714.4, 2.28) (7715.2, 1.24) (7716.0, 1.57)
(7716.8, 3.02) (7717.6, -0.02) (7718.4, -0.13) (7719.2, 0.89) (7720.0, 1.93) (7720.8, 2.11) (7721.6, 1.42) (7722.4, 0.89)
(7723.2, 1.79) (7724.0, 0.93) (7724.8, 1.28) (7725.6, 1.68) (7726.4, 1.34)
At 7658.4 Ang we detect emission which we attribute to H-alpha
